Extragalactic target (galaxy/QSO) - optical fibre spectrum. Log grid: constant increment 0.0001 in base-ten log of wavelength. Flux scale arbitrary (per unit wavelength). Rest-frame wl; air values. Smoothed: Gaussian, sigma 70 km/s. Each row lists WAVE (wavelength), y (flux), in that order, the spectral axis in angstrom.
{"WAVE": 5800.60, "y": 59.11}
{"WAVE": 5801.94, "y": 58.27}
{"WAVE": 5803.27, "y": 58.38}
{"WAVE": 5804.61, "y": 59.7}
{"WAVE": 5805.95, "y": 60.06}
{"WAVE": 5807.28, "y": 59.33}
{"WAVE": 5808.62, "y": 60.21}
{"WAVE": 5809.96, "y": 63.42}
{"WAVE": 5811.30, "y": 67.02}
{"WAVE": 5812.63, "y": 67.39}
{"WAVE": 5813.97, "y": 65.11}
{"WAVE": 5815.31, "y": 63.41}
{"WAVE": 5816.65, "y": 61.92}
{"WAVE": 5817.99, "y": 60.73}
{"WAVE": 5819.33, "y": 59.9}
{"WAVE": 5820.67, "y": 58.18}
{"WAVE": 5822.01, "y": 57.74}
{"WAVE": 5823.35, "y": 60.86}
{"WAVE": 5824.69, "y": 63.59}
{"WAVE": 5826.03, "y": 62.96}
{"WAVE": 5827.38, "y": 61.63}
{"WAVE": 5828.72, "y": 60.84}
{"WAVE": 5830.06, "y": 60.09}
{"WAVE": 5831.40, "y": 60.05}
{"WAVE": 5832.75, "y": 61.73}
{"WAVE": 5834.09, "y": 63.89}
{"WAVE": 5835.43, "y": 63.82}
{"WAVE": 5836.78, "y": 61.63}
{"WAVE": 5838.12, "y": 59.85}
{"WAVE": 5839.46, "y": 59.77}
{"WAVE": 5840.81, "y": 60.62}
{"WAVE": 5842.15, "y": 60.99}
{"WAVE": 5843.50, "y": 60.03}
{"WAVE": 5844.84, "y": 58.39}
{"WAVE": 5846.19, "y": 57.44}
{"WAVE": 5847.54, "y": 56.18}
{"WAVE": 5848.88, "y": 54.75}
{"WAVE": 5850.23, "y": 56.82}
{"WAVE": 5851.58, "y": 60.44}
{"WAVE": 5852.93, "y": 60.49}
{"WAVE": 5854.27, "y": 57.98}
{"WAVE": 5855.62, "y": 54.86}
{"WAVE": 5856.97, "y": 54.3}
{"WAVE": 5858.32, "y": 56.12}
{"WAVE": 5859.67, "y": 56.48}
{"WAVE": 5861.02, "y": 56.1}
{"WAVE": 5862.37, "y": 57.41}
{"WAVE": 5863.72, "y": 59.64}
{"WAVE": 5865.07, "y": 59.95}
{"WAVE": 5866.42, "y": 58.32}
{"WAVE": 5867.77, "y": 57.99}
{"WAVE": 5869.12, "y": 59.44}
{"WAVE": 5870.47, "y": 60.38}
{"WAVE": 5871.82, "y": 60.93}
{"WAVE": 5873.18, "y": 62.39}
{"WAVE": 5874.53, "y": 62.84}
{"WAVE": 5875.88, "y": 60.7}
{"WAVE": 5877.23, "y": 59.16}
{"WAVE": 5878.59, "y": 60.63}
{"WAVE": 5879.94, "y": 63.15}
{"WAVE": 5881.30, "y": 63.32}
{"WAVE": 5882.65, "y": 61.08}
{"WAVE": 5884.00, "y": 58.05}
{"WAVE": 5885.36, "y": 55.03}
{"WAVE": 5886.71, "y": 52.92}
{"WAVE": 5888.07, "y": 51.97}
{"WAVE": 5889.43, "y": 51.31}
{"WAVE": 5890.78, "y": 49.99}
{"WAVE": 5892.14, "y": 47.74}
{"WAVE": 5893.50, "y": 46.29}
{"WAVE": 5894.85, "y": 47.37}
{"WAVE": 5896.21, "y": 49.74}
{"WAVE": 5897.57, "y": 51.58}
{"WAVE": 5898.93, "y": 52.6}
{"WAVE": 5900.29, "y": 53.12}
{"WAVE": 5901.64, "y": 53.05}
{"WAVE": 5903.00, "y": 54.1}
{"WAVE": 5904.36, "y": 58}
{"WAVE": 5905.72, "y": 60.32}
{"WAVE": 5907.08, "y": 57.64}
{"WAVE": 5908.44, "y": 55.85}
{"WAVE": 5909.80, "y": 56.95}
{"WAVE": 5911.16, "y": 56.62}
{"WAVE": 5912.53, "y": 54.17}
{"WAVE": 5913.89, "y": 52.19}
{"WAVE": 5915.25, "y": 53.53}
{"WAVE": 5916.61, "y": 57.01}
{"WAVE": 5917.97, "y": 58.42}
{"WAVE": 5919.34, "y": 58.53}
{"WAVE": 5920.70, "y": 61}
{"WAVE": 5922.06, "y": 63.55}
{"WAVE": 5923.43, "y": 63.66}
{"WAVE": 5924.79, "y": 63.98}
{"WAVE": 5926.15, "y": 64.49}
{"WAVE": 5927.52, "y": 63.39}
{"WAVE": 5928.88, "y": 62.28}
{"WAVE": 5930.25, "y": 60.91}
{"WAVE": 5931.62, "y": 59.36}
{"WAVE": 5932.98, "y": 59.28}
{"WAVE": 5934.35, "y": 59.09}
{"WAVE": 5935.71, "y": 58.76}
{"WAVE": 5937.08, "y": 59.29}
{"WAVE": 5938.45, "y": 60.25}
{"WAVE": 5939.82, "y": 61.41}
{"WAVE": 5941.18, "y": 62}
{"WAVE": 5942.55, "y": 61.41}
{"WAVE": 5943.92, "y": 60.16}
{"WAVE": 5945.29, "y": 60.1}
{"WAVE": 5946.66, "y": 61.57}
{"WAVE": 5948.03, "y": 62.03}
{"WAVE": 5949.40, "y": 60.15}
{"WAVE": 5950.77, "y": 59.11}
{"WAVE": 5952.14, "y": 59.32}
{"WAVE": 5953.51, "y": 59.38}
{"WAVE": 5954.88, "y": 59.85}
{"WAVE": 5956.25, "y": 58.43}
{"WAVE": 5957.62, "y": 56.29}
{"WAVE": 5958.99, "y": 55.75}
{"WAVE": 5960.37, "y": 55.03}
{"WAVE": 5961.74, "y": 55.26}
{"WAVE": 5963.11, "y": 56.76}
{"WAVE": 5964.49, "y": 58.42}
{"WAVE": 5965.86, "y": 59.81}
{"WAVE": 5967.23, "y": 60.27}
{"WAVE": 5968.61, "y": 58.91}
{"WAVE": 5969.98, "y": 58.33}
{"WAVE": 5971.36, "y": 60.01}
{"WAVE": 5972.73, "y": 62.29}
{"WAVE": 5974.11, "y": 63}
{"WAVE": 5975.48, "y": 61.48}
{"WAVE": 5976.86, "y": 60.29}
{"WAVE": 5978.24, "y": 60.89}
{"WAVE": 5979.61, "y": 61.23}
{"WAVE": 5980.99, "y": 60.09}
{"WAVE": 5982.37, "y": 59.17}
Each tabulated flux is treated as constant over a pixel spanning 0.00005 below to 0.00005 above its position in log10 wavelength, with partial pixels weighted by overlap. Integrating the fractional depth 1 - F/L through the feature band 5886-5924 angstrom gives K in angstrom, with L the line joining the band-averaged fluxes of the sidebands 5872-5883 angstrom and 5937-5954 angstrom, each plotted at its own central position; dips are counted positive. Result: 4.1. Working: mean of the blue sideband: 61.6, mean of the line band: 54.6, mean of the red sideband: 60.5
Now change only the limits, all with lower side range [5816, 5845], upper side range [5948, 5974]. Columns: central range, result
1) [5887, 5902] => 2.4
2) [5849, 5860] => 0.6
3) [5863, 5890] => 0.5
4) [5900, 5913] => 0.8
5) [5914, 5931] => -0.4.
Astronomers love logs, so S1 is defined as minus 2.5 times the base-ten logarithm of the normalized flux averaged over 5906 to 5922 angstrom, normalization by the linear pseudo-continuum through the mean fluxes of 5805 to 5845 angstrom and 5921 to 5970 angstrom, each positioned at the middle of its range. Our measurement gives 0.06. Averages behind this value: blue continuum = 61.5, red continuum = 60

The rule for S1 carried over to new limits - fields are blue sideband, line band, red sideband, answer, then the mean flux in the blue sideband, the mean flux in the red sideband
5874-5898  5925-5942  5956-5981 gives -0.066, 55.1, 59.1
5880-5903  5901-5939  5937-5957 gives -0.036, 53.1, 60.3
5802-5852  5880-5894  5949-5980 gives 0.110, 60.8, 59.1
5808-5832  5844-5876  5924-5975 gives 0.055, 62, 59.9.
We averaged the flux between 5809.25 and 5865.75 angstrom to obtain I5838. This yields 60.1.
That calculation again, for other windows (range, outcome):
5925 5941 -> 60.9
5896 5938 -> 57.9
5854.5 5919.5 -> 56.2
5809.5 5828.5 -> 62.4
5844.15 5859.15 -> 57.1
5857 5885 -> 59.5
